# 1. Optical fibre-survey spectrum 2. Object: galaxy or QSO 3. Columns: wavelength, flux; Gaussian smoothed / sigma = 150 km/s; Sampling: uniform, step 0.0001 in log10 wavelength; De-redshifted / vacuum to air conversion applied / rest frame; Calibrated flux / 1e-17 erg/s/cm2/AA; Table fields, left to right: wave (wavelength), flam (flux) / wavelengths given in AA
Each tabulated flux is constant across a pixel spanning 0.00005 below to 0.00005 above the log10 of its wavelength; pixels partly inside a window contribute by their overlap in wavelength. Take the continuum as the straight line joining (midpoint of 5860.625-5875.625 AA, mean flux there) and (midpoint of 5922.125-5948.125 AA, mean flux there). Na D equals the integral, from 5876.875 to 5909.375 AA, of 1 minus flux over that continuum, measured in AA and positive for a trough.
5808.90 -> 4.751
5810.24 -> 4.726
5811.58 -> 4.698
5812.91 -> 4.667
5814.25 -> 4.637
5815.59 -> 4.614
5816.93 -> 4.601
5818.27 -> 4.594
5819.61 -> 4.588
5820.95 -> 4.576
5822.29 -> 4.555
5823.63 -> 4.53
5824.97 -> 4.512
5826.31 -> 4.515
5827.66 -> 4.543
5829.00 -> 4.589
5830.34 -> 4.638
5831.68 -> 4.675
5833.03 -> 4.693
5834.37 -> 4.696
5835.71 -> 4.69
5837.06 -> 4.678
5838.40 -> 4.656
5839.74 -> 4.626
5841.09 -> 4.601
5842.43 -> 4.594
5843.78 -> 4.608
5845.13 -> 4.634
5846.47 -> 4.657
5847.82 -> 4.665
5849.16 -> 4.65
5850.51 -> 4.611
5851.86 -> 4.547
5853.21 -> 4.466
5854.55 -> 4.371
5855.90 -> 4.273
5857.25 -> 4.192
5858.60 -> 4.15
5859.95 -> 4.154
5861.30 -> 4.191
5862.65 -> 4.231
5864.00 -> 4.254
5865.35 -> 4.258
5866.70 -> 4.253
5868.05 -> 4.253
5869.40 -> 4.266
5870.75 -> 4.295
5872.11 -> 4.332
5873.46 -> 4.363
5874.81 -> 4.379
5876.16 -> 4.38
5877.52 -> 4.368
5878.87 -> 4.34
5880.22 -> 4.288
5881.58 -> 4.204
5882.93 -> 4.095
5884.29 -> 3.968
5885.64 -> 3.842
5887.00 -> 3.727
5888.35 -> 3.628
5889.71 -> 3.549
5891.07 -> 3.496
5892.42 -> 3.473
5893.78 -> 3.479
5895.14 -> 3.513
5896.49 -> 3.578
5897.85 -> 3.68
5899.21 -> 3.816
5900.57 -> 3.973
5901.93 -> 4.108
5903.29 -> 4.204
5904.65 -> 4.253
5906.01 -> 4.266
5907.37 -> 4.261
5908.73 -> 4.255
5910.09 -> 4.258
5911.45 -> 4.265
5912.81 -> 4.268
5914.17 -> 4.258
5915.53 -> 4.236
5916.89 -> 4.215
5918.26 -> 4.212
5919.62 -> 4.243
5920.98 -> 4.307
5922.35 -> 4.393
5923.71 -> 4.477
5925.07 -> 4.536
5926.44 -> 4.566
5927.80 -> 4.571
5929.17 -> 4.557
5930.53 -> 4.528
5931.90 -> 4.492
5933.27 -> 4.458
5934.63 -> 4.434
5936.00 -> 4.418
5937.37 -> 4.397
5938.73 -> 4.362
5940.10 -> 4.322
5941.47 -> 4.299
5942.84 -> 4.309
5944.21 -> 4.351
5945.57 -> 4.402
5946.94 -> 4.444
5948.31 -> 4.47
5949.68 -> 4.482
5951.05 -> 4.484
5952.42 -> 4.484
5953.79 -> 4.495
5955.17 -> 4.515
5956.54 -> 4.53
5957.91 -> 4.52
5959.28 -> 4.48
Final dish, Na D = 3.1 AA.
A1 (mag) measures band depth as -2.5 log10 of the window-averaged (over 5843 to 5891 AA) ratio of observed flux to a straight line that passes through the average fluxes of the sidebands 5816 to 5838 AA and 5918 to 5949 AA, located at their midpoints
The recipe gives 0.07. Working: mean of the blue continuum 4.61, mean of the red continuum 4.42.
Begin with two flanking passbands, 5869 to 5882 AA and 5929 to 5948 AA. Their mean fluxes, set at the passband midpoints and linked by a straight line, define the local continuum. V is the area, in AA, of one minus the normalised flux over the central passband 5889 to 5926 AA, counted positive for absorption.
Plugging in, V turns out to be 2.60 AA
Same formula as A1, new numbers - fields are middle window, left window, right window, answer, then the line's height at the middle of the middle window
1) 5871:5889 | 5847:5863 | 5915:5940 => 0.061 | 4.39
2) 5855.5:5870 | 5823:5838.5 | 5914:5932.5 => 0.079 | 4.54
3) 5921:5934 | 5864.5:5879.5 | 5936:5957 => -0.025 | 4.39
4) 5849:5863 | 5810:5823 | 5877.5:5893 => -0.033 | 4.21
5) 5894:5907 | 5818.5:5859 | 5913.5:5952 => 0.138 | 4.46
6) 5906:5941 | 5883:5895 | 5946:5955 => -0.066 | 4.12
